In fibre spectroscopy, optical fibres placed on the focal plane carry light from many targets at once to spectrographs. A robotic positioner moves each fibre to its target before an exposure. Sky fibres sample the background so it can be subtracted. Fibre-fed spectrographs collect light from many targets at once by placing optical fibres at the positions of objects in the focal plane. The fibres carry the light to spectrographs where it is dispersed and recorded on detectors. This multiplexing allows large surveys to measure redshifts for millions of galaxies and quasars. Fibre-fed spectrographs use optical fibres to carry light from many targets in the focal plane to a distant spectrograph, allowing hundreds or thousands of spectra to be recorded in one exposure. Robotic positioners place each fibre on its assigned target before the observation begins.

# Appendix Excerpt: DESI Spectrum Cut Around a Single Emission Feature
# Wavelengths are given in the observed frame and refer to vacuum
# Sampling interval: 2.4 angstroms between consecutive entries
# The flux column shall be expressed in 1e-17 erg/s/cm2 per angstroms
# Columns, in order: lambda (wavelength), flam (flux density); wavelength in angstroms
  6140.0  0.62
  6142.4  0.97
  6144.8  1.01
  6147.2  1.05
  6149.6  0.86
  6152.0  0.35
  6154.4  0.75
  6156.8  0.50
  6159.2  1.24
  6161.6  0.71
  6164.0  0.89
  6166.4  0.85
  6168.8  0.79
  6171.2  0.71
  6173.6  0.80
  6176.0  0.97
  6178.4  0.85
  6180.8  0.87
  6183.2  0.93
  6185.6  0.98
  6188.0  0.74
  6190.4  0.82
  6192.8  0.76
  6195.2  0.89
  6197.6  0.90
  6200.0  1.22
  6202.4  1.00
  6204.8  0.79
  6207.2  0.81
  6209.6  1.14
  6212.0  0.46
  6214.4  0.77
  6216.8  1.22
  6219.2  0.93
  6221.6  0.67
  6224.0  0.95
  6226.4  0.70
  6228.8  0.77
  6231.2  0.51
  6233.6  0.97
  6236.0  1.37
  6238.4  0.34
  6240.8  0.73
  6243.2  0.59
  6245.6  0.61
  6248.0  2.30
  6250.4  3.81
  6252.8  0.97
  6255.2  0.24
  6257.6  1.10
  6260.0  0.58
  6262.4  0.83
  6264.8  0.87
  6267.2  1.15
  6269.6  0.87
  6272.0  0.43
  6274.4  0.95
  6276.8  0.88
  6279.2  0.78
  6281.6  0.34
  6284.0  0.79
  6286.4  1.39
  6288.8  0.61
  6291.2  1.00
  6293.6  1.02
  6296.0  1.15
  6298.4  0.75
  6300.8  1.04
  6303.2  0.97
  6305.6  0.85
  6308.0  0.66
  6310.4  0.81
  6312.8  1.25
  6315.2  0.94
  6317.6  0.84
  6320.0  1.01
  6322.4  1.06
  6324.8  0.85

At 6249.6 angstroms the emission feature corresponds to Hbeta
